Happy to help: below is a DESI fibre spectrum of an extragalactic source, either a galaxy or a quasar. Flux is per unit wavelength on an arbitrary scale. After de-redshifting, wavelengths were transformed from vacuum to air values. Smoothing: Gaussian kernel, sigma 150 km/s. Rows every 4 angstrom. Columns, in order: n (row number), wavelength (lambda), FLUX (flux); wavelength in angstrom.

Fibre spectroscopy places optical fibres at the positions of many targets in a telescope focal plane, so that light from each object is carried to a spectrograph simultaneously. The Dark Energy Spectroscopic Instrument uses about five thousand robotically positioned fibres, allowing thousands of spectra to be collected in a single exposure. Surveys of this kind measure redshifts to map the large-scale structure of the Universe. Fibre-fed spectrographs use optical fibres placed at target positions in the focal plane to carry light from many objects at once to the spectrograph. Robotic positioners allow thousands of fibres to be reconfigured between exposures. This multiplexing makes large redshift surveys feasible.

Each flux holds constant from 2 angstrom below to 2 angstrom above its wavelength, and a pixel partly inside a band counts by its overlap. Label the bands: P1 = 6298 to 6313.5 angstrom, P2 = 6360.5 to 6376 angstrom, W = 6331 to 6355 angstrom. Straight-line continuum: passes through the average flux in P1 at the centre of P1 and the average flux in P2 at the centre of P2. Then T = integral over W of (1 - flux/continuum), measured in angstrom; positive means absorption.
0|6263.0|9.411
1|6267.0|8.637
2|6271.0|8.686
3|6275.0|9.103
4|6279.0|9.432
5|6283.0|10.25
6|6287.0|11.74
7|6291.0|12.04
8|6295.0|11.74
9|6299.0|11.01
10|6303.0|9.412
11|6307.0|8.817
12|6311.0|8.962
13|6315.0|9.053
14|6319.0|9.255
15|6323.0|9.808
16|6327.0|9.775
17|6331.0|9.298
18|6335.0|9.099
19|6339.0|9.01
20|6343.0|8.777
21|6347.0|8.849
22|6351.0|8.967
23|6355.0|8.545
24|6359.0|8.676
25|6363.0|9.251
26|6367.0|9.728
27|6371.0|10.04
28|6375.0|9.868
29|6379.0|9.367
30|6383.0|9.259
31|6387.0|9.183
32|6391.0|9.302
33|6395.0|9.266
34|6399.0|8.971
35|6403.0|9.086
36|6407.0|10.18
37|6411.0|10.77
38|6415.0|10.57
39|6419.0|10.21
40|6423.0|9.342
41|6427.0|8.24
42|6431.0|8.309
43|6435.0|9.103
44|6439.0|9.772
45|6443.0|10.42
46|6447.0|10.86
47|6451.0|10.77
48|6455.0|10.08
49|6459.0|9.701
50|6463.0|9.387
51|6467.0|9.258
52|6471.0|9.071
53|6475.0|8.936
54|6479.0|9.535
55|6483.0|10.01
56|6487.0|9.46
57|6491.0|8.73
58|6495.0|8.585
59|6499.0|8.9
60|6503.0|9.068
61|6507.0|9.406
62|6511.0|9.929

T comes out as 1.6 angstrom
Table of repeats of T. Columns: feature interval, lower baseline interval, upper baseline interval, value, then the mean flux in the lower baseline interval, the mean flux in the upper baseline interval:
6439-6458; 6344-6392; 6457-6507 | -2.4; 9.24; 9.23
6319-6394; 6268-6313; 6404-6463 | 5.3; 10.1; 9.85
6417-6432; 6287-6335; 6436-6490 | 1.1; 9.97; 9.76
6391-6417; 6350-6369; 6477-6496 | -1.8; 9.04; 9.3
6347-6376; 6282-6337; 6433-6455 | 2.4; 10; 10.2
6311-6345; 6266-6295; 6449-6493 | 2.6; 10.2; 9.54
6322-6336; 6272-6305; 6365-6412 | 0.9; 10.5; 9.56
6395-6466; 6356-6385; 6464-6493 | -2.9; 9.42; 9.29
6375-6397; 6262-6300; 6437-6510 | 1.2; 10.2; 9.56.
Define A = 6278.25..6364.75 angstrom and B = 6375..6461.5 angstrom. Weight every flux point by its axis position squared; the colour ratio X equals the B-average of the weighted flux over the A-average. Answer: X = 1.0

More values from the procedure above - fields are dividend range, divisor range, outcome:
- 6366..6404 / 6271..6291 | 0.95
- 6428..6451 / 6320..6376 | 1.08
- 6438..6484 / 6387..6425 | 1.03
